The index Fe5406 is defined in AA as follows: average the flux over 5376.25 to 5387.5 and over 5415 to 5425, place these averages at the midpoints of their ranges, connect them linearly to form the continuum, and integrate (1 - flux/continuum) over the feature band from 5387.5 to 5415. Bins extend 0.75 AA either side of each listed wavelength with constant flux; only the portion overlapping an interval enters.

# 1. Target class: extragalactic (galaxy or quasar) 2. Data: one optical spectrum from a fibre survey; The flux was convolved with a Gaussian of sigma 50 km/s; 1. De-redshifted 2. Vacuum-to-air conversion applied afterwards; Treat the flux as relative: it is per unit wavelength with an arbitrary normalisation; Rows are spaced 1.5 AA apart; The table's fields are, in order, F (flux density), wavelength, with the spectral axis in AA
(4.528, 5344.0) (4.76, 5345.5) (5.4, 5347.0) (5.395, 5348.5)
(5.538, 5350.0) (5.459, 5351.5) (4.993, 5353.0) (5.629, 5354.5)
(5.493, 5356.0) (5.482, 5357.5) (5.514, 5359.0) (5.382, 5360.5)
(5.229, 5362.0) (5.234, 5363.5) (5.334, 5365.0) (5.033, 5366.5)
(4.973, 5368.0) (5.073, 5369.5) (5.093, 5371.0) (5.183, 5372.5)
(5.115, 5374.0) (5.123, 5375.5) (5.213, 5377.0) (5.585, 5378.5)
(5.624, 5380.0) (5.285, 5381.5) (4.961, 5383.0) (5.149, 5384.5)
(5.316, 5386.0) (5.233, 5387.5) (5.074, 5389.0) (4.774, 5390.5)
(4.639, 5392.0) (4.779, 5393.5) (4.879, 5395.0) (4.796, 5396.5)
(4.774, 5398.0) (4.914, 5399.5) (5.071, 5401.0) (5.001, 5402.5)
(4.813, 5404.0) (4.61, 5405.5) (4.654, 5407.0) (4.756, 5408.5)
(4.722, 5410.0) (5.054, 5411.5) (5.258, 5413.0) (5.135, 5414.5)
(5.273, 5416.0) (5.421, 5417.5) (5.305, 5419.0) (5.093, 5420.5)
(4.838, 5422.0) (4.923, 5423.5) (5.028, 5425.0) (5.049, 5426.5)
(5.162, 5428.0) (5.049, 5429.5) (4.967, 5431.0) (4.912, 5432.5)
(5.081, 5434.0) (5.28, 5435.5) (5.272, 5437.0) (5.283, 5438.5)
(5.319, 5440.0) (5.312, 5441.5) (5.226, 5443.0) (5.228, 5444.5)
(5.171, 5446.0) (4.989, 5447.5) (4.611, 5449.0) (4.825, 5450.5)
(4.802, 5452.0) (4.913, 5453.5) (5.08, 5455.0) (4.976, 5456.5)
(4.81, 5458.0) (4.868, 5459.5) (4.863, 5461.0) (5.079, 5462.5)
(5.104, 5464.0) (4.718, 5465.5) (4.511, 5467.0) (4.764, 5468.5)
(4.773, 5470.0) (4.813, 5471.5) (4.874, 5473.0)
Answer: 1.77 AA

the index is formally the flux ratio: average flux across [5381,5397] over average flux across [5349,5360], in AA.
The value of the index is 0.9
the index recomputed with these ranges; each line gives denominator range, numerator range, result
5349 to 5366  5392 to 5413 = 0.90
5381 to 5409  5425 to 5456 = 1.03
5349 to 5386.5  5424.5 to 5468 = 0.95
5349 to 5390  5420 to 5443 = 0.97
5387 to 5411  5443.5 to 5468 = 1.01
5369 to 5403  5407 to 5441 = 1.00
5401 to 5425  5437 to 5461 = 1.01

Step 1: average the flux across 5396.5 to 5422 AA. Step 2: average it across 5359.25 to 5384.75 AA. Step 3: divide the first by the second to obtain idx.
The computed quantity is 0.95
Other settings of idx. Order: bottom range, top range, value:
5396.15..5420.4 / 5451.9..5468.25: 0.98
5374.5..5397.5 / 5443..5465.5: 0.97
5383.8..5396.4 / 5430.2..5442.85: 1.04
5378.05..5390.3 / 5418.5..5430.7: 0.96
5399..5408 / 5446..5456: 1.01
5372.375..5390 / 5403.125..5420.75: 0.96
